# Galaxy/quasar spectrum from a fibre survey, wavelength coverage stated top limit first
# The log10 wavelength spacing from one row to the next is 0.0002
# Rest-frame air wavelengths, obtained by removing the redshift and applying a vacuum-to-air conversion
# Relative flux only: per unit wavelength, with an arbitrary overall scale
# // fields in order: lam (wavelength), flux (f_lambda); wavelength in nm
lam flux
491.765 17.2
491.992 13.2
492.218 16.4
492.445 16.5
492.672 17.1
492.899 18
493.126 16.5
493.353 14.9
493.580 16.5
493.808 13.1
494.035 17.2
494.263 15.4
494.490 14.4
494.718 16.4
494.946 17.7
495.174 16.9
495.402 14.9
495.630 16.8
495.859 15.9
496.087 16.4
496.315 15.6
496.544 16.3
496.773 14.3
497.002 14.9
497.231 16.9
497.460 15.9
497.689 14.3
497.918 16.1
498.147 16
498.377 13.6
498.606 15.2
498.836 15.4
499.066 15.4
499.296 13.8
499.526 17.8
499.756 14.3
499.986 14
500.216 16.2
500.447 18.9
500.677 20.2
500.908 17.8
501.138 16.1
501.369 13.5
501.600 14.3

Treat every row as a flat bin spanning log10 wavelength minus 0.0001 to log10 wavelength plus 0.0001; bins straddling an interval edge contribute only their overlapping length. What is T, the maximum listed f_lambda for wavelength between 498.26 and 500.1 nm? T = 17.8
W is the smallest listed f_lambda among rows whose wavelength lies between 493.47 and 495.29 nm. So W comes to 13.1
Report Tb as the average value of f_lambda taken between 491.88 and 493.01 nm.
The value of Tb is 16.2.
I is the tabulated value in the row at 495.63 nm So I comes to 16.8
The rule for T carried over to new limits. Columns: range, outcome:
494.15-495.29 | 17.7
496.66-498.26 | 16.9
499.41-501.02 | 20.2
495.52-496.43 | 16.8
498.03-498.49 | 16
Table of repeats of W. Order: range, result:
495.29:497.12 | 14.3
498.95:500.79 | 13.8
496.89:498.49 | 13.6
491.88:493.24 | 13.2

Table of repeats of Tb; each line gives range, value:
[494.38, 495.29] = 16.4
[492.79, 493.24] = 17.2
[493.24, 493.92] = 14.8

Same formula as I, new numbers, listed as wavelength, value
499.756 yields 14.3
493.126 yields 16.5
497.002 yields 14.9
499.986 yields 14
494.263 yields 15.4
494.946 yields 17.7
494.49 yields 14.4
